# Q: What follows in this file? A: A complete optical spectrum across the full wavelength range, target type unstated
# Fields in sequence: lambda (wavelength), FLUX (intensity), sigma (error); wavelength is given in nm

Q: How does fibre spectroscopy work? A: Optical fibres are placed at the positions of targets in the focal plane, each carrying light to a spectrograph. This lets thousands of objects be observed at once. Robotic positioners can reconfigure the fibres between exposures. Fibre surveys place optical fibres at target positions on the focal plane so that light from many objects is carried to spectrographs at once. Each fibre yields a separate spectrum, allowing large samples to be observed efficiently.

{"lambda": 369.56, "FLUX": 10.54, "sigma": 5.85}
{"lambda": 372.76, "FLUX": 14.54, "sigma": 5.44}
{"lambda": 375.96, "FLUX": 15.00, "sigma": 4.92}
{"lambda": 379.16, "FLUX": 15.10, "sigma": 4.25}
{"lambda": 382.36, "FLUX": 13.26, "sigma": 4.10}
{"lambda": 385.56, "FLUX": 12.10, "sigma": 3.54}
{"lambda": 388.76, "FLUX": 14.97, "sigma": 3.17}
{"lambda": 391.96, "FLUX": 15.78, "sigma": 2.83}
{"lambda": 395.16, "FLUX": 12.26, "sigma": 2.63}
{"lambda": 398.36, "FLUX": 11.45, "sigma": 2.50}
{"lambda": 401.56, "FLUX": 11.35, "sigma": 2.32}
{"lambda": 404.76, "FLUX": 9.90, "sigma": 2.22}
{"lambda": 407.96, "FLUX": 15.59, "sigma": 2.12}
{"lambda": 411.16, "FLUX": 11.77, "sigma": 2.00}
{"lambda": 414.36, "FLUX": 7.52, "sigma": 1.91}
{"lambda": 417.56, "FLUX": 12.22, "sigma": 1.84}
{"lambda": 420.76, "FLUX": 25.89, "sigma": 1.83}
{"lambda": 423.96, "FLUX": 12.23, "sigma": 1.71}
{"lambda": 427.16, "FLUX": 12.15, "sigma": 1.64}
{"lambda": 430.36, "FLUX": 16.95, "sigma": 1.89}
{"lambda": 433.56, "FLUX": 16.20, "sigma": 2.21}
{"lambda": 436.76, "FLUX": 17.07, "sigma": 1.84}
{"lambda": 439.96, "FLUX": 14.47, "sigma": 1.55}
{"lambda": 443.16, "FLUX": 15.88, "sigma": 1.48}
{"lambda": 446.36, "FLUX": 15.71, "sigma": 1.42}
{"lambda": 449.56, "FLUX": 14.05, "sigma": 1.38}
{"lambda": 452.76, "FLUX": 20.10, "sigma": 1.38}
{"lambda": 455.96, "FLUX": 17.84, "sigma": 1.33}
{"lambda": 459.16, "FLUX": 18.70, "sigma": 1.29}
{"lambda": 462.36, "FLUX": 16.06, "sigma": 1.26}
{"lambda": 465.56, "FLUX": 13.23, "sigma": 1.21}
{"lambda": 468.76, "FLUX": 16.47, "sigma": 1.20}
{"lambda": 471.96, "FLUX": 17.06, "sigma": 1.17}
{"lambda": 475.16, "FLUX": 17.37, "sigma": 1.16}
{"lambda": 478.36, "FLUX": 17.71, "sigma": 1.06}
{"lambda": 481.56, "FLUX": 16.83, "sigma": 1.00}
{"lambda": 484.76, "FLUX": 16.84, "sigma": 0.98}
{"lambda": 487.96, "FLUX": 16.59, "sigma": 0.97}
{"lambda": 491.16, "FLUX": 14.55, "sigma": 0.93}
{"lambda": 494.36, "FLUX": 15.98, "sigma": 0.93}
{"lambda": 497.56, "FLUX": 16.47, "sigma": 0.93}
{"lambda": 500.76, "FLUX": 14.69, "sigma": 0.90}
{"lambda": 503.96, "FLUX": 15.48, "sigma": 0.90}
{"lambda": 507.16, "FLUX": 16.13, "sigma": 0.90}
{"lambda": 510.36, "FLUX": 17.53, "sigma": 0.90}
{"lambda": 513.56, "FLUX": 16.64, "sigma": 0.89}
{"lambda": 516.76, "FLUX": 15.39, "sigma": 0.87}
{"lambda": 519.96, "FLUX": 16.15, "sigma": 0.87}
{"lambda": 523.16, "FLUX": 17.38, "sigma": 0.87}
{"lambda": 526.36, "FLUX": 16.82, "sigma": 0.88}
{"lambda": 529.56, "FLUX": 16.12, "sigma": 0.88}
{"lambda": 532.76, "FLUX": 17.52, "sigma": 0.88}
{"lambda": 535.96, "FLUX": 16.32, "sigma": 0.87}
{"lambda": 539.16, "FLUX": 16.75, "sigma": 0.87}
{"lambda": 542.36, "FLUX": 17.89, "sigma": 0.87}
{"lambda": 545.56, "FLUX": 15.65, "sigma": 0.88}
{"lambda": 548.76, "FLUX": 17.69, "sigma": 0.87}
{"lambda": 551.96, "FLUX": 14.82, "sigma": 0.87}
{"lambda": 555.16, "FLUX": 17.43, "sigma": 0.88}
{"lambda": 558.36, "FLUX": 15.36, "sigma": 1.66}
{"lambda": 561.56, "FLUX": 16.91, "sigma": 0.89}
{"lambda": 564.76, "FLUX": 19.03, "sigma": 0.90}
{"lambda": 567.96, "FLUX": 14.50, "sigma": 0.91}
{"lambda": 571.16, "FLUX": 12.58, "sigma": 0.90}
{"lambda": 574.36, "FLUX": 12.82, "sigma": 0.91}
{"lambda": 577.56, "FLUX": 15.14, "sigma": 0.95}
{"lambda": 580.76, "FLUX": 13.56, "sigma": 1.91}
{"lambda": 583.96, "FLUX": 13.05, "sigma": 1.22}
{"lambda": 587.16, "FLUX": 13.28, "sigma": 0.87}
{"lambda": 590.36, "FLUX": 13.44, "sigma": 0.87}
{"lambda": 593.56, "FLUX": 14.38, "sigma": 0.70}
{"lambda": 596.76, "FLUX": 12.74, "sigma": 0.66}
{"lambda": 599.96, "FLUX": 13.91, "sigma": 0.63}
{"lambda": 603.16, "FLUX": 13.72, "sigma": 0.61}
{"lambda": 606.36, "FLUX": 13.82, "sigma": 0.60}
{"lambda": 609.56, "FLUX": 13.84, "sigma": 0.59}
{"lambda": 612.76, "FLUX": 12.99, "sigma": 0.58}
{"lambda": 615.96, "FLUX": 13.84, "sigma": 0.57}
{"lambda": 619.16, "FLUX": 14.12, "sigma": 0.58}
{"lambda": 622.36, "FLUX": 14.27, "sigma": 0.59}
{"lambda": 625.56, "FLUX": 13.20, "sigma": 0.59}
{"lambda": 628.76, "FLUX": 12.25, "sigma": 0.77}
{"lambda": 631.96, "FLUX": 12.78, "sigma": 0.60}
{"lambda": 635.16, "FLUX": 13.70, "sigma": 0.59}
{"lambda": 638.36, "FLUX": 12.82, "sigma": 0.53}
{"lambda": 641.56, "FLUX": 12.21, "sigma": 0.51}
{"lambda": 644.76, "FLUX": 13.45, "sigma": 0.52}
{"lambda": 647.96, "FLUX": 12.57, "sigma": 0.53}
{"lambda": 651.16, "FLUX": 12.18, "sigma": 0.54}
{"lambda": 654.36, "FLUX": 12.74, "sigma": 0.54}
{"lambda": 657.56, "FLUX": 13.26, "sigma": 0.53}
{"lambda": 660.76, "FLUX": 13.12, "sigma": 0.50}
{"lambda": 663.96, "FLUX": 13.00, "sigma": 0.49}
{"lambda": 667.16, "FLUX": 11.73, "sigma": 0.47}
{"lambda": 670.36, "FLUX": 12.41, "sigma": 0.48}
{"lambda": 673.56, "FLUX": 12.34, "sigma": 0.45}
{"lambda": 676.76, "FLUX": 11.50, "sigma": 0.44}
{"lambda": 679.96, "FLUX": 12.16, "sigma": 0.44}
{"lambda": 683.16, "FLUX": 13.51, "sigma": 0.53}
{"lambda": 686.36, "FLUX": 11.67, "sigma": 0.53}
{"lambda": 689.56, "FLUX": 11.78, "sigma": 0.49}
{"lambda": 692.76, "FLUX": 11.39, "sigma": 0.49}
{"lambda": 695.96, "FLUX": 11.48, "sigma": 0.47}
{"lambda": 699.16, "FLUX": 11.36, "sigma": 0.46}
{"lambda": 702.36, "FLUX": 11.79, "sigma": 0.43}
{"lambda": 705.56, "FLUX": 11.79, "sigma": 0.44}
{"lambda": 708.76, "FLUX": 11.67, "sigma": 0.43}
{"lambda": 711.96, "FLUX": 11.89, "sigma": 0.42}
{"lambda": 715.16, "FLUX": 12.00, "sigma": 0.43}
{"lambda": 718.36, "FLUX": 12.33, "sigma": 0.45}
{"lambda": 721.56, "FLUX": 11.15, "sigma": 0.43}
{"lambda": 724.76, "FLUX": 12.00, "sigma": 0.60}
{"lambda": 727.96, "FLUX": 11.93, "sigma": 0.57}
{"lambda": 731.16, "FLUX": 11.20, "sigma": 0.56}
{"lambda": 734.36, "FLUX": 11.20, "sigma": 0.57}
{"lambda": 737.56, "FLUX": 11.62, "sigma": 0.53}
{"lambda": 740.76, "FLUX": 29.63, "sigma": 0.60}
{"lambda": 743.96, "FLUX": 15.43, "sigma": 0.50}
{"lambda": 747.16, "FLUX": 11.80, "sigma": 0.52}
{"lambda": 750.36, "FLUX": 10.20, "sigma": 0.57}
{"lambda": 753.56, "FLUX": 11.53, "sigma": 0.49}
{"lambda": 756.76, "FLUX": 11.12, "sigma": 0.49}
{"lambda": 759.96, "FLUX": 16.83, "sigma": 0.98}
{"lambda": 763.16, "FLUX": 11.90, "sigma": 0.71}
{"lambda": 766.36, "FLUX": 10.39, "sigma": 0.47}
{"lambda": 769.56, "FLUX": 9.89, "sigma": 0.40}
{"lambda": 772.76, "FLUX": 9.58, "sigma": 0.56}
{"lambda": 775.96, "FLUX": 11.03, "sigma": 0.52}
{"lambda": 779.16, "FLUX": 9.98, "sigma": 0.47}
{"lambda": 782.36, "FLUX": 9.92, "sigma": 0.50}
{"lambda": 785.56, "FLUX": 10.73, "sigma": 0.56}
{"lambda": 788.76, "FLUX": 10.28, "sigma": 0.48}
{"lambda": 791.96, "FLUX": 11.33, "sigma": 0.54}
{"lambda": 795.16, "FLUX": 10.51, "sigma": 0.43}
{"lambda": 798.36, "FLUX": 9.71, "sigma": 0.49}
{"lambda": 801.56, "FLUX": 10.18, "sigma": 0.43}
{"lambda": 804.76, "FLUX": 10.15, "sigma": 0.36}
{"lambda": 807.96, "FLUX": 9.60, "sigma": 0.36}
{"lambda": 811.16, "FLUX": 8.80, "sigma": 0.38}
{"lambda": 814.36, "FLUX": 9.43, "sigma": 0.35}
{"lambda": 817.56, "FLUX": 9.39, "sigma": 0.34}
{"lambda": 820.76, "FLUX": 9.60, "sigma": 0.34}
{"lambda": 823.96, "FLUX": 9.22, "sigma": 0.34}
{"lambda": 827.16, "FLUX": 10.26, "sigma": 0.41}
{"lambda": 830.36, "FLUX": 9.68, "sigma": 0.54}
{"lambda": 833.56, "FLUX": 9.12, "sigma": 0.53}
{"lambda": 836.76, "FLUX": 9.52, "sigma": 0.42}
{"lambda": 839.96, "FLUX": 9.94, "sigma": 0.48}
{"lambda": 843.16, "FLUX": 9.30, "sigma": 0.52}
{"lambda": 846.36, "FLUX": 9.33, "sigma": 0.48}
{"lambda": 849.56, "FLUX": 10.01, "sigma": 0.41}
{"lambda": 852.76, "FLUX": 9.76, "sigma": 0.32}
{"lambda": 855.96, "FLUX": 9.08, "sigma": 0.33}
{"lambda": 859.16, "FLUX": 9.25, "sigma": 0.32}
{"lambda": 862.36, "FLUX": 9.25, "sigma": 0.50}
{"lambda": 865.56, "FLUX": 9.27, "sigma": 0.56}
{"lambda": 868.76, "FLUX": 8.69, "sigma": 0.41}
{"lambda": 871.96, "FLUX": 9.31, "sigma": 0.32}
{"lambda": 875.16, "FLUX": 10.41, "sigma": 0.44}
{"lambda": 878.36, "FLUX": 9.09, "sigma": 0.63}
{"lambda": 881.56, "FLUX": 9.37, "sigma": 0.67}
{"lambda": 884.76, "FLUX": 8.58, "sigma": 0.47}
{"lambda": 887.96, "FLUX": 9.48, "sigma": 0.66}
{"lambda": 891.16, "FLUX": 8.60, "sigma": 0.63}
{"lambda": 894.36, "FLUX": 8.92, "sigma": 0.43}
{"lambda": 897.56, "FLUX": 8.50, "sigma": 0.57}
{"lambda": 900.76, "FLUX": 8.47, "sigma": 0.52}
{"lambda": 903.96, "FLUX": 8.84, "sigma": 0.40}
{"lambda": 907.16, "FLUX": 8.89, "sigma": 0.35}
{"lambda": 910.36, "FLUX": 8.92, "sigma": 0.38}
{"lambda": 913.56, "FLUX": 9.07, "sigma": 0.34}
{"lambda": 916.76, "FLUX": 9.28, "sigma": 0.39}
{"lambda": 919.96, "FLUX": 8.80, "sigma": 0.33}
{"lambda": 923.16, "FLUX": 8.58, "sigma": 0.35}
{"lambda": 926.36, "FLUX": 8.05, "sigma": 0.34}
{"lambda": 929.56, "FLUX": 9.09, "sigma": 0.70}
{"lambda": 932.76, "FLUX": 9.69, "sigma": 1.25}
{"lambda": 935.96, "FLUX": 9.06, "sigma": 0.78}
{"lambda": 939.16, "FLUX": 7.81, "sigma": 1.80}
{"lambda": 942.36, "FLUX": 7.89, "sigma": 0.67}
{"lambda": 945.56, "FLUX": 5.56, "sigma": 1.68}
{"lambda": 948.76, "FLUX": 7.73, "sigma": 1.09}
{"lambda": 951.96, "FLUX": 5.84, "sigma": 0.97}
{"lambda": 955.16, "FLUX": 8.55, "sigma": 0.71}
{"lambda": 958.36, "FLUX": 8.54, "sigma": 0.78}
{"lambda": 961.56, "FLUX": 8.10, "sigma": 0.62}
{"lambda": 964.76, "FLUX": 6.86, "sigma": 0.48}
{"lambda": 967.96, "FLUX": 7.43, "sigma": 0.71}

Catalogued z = 0.13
